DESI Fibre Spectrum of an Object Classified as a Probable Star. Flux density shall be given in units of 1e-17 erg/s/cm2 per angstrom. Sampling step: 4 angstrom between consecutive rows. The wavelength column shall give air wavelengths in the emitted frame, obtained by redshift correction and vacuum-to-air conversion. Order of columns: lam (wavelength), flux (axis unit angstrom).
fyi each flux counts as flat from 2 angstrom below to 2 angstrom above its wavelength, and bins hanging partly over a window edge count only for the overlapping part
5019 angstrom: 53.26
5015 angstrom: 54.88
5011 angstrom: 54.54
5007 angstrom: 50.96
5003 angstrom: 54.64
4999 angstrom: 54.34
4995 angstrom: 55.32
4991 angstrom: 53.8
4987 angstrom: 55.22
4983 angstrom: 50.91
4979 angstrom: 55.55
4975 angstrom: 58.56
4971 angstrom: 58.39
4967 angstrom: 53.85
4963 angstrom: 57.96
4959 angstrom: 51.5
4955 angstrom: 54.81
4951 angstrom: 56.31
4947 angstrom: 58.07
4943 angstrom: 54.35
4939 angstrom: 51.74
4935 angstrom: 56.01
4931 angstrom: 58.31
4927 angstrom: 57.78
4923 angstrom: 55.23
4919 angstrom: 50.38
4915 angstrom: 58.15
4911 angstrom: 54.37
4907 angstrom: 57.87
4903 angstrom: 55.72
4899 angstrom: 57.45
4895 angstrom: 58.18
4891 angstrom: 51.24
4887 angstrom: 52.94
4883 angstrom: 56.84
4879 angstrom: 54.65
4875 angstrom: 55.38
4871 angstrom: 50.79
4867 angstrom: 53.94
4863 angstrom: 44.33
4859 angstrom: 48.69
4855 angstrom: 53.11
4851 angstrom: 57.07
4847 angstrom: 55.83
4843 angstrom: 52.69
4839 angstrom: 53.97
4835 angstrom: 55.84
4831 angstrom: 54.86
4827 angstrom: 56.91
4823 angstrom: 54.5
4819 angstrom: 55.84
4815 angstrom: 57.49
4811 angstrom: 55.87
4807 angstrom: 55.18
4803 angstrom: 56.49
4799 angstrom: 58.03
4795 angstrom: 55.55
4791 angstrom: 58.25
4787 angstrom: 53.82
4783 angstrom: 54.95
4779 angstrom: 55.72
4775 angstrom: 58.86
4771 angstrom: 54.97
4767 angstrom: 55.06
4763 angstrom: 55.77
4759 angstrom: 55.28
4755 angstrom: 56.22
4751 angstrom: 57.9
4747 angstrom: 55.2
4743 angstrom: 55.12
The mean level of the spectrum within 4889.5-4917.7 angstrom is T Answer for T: 56.1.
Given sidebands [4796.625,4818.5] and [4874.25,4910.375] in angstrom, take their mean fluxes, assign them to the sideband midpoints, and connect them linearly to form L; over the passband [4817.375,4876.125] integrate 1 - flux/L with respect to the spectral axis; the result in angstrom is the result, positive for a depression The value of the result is 2.7 angstrom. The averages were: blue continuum 56.5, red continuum 55.5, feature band 53.5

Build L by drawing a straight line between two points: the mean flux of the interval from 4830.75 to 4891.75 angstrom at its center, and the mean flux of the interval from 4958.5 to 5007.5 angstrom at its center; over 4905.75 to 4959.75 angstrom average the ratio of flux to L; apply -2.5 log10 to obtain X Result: -0.023 mag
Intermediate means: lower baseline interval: 53.3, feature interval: 55.4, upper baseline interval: 54.9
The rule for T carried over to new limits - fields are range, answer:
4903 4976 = 55.7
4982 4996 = 53.9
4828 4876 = 53.1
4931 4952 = 55.5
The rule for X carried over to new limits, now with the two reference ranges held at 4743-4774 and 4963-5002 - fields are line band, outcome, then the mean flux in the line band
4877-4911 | 0.00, 55.5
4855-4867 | 0.14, 48.8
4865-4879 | 0.04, 53.6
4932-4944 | 0.02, 54.4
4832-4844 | 0.03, 54.3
